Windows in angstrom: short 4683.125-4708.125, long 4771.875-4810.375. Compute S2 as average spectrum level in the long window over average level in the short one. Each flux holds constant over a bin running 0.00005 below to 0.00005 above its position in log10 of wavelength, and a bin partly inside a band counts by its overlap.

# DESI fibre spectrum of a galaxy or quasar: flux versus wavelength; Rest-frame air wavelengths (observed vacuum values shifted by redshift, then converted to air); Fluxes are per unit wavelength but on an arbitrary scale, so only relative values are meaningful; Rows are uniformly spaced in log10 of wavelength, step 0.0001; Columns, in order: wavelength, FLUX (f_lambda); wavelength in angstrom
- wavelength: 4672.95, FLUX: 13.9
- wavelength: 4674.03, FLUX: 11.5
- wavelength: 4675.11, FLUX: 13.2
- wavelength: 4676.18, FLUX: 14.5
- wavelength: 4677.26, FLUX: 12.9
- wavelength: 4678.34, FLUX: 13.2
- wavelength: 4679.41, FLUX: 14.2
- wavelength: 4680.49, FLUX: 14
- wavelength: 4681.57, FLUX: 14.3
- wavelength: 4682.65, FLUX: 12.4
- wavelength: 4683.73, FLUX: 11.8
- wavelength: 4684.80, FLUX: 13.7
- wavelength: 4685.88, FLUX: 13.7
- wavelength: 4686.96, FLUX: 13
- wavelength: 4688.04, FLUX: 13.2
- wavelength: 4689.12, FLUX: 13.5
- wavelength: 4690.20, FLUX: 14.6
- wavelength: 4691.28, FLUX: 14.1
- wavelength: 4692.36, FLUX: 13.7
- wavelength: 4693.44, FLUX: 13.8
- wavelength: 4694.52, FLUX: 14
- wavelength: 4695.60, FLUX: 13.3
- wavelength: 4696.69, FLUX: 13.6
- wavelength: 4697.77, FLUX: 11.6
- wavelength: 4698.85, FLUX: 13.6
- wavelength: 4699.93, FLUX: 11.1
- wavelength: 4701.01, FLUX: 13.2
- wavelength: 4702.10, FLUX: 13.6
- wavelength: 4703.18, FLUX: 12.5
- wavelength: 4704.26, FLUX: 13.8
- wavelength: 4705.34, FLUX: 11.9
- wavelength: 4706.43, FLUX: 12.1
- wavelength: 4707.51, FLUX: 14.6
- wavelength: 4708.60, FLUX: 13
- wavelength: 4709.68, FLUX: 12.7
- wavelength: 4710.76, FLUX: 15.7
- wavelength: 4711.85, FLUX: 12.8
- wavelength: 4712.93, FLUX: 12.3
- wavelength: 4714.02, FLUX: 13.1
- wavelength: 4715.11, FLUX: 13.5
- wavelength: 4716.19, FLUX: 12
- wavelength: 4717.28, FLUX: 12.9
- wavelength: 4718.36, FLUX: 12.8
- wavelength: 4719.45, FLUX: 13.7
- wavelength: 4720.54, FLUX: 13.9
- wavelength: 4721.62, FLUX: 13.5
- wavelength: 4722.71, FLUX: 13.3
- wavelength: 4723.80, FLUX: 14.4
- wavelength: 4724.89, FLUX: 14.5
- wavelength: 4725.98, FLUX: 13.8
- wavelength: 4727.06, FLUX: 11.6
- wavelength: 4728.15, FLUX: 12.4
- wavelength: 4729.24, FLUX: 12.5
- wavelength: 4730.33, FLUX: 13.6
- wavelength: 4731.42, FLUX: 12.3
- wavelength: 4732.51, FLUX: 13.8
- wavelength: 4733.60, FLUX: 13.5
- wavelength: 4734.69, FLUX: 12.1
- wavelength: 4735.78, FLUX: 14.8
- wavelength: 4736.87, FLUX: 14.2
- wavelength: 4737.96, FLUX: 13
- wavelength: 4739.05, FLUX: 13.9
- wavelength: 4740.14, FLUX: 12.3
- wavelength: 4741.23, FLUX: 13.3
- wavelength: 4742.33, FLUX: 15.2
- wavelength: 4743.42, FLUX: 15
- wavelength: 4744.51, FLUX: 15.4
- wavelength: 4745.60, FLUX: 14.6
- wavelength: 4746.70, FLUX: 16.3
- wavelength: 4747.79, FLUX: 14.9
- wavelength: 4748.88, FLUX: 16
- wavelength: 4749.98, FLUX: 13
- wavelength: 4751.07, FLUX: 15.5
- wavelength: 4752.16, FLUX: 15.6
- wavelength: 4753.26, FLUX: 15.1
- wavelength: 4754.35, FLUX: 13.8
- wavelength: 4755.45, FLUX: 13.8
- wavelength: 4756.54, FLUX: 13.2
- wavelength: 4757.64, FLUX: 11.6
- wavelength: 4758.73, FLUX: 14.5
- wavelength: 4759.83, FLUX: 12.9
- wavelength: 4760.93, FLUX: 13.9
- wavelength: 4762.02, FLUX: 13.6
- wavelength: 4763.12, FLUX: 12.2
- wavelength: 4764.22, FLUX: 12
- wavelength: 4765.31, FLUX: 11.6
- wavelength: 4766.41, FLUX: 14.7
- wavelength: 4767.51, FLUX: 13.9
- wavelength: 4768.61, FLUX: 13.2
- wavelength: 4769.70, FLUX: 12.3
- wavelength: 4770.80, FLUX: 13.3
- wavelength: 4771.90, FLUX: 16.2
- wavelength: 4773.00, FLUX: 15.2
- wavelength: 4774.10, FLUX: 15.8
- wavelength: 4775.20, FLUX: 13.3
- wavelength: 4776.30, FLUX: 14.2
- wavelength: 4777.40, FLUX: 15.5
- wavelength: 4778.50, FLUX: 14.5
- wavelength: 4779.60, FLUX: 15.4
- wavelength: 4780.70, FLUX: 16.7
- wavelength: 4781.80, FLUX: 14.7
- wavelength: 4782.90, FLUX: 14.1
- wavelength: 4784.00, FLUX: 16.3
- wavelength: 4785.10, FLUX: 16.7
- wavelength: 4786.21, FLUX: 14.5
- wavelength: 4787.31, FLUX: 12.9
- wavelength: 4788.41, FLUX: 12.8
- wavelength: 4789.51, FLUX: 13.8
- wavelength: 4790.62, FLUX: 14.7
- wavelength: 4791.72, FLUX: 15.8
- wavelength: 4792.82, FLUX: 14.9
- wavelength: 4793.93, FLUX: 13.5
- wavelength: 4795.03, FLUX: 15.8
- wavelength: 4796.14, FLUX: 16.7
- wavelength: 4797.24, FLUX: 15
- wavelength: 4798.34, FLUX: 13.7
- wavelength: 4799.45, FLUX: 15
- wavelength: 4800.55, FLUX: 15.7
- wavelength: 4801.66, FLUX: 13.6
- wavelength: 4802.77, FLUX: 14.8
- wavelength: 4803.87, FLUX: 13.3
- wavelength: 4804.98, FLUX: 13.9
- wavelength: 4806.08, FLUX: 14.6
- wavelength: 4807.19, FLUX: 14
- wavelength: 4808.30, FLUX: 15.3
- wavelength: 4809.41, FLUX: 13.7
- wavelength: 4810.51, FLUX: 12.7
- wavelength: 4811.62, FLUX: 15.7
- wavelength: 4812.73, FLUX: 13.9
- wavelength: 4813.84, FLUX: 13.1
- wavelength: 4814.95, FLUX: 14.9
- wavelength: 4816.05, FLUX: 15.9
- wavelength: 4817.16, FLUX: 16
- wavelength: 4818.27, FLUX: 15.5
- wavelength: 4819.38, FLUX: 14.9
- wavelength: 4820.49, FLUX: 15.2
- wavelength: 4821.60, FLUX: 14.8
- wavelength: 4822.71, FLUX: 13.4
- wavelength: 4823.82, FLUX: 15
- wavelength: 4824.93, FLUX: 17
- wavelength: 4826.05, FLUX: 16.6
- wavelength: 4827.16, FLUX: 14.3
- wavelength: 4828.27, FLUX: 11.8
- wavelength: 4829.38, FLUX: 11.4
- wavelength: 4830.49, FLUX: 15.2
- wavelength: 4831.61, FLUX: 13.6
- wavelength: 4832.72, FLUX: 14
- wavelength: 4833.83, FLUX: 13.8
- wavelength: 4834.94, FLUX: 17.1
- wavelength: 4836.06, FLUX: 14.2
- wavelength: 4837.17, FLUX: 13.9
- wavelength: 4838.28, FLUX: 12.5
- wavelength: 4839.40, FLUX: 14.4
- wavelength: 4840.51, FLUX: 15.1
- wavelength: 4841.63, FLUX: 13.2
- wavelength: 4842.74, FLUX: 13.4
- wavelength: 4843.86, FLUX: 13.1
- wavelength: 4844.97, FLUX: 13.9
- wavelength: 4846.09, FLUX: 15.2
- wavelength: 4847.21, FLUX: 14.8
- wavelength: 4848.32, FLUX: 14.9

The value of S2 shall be 1.11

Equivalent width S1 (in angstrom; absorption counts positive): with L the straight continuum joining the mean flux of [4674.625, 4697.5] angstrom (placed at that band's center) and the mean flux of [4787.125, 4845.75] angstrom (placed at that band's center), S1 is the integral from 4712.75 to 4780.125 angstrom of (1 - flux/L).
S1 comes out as 0.8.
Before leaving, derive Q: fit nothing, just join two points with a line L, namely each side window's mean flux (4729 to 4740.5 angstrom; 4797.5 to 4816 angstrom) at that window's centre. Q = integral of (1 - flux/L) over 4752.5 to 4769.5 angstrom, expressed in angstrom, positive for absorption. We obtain 0.4 angstrom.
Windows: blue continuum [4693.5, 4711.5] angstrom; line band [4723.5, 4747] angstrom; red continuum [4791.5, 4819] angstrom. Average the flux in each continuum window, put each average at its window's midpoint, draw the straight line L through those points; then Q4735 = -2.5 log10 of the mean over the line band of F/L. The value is -0.01 mag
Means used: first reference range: 13.2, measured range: 13.7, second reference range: 14.7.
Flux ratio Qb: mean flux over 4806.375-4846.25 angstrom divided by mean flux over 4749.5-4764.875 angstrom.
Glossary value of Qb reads 1.1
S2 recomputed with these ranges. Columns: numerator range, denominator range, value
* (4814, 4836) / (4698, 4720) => 1.13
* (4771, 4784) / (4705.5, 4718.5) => 1.15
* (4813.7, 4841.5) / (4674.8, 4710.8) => 1.09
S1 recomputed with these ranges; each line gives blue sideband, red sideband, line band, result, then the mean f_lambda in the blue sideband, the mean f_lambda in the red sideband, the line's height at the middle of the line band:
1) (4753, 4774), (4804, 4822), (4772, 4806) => -1.7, 13.6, 14.6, 14.1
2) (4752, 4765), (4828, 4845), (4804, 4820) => -1.0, 13.4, 13.8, 13.7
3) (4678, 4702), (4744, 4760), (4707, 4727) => 0.6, 13.4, 14.4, 13.8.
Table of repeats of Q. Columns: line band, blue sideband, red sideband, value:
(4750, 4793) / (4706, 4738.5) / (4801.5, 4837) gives -0.96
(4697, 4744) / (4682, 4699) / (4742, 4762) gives 2.15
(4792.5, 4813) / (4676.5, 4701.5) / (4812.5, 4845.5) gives -0.49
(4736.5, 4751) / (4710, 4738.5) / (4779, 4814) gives -0.82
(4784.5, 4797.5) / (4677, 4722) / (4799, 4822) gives -0.36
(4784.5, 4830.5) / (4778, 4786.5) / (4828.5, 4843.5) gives 0.40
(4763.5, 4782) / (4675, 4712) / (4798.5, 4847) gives -0.34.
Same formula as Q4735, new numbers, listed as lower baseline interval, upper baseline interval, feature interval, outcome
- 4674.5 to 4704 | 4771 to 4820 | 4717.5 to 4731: 0.04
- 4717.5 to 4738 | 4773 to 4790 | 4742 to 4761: -0.04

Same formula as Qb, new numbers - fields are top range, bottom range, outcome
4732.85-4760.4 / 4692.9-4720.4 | 1.08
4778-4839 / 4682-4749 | 1.08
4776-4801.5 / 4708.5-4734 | 1.13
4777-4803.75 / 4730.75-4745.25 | 1.08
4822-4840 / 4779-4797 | 0.95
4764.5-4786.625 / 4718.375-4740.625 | 1.09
